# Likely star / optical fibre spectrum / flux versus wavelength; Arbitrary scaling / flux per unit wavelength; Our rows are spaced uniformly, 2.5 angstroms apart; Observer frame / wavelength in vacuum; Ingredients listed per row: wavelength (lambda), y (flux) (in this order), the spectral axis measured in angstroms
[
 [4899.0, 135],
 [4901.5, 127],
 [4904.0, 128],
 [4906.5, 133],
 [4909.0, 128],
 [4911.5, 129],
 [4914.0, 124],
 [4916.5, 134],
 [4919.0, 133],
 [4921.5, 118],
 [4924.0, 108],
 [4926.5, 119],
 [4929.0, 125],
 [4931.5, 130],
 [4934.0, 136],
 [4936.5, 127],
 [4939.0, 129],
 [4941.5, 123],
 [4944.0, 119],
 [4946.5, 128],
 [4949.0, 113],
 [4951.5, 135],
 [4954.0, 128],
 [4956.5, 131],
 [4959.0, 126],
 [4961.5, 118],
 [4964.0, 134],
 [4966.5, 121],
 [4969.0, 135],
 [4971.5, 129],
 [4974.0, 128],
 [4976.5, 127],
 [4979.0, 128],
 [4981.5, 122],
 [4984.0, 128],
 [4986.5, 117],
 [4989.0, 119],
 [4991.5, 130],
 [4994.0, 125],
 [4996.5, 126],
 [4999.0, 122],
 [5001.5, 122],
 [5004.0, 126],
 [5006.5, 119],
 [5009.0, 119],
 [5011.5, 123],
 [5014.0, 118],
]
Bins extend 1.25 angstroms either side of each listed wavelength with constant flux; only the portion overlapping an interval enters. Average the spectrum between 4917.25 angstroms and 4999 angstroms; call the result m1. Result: 125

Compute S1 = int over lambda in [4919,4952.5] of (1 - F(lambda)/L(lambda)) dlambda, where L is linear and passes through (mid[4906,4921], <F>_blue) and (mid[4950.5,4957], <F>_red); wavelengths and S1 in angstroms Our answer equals 1.6 angstroms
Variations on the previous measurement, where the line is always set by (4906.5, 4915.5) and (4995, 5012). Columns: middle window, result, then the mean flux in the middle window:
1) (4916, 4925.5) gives 0.4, 122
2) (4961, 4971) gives -0.3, 128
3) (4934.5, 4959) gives -0.1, 126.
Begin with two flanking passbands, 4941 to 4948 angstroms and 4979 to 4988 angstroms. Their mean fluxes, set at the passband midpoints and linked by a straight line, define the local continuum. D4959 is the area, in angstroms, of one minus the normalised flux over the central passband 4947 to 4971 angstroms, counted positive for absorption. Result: -0.8 angstroms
